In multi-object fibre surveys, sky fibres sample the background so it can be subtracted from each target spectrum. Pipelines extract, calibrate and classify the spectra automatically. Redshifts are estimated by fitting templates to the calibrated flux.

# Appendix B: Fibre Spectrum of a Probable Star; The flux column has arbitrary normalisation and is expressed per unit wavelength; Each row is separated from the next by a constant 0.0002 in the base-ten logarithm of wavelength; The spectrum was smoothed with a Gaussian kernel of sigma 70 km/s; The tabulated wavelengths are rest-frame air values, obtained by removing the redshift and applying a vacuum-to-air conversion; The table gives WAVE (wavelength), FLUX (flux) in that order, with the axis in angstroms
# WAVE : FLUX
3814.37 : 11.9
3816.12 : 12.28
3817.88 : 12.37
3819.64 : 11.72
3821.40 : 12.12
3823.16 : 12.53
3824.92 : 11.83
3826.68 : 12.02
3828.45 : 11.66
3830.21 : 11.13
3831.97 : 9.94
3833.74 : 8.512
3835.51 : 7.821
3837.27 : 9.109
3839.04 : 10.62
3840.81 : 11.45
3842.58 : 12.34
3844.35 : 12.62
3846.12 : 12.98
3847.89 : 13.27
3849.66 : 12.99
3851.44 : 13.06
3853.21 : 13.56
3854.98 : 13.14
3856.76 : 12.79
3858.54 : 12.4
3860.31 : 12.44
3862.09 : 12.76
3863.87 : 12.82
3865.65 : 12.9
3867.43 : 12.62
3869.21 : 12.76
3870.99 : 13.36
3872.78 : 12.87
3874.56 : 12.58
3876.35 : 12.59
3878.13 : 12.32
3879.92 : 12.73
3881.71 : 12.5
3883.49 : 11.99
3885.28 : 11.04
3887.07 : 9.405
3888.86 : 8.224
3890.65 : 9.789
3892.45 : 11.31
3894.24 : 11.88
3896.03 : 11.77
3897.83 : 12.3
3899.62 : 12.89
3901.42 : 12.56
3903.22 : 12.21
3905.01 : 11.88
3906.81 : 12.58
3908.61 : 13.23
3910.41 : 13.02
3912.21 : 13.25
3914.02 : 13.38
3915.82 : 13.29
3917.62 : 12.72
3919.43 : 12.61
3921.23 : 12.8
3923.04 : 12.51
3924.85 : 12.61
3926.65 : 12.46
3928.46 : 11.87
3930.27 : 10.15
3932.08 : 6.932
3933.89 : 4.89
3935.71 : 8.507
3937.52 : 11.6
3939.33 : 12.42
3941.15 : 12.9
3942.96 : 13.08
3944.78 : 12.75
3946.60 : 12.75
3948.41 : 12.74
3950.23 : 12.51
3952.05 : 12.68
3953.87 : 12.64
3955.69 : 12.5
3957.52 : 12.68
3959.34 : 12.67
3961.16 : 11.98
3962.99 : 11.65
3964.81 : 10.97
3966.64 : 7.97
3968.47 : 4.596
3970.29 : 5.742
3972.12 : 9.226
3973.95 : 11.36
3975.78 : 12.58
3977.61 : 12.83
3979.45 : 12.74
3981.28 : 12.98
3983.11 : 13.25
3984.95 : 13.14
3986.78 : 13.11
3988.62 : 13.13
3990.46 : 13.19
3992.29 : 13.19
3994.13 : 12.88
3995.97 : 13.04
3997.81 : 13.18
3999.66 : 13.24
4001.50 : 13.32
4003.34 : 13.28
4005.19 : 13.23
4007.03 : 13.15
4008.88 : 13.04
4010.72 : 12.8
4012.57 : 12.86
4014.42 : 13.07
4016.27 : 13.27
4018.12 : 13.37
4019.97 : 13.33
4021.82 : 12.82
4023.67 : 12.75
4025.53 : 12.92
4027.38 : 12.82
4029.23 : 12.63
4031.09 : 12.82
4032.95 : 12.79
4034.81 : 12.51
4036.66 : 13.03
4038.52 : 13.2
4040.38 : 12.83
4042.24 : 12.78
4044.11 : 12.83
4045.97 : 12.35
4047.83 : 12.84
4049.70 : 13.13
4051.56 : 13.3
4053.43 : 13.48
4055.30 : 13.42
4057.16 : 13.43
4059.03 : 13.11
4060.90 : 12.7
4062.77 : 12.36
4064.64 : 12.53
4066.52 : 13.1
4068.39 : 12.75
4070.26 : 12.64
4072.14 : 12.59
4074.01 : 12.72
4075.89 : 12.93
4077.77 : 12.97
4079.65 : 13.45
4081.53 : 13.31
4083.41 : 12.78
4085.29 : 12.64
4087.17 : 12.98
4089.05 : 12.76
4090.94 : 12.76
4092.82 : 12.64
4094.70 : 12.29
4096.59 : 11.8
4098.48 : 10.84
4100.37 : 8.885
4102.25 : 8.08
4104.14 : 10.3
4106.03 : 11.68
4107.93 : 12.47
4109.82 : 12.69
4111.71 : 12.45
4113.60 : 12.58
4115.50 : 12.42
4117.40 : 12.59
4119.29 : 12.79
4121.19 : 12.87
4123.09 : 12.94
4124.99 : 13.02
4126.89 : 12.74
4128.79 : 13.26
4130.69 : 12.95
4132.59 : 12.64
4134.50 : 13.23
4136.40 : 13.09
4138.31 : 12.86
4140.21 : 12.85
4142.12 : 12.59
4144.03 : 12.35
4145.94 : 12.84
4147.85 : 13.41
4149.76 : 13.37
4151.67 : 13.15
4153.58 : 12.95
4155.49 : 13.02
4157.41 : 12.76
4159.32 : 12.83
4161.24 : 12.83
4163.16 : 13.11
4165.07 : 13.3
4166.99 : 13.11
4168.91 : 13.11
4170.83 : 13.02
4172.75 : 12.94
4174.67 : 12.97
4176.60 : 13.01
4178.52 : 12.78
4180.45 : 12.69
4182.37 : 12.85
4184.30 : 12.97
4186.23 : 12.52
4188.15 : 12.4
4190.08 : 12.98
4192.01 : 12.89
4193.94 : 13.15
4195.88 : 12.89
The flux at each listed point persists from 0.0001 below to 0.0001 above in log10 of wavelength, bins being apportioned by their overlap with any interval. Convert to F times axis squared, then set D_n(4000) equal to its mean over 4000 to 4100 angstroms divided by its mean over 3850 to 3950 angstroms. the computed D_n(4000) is 1.15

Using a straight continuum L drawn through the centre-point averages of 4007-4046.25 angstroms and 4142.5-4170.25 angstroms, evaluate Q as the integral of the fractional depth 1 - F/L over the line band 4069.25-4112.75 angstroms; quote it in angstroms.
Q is 2.8 angstroms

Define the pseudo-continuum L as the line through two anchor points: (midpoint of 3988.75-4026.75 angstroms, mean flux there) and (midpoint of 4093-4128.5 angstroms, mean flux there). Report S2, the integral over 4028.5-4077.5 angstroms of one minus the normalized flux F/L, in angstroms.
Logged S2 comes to -1.2 angstroms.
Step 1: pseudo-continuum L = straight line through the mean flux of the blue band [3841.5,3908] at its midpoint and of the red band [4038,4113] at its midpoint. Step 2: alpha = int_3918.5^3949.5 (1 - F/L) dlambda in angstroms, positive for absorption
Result 2.36 angstroms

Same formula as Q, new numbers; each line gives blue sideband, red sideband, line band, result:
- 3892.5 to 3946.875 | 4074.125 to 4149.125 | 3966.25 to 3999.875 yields 1.13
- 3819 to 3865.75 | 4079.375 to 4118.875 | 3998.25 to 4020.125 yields -2.20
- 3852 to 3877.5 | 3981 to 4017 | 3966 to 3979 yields 3.70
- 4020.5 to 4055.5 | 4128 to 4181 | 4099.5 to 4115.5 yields 2.12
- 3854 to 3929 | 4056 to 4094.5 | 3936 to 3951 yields 0.05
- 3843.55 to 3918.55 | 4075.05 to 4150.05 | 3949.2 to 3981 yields 3.46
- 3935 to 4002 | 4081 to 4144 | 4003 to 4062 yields -4.29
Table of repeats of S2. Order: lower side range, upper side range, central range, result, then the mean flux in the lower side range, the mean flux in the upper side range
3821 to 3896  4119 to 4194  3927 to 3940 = 2.74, 11.8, 12.9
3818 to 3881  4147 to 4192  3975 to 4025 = -2.30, 12.1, 13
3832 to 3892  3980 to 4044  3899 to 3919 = -0.97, 11.9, 13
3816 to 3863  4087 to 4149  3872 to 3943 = 1.33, 11.8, 12.3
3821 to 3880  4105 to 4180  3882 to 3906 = 1.63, 12.1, 12.9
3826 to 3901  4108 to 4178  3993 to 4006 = -0.85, 11.8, 12.9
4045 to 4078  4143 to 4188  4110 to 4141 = 0.25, 12.9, 12.9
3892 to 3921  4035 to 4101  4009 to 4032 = -0.52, 12.6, 12.7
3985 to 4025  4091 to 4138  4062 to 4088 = -0.71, 13.1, 12.2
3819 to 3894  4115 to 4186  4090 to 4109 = 2.31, 11.8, 12.9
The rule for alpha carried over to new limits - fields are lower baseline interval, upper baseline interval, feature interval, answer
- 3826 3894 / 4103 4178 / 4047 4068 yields -0.90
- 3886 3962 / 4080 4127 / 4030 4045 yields -1.02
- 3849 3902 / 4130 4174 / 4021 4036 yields -0.16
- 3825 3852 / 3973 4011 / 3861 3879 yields -1.72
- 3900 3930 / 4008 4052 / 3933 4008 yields 5.33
